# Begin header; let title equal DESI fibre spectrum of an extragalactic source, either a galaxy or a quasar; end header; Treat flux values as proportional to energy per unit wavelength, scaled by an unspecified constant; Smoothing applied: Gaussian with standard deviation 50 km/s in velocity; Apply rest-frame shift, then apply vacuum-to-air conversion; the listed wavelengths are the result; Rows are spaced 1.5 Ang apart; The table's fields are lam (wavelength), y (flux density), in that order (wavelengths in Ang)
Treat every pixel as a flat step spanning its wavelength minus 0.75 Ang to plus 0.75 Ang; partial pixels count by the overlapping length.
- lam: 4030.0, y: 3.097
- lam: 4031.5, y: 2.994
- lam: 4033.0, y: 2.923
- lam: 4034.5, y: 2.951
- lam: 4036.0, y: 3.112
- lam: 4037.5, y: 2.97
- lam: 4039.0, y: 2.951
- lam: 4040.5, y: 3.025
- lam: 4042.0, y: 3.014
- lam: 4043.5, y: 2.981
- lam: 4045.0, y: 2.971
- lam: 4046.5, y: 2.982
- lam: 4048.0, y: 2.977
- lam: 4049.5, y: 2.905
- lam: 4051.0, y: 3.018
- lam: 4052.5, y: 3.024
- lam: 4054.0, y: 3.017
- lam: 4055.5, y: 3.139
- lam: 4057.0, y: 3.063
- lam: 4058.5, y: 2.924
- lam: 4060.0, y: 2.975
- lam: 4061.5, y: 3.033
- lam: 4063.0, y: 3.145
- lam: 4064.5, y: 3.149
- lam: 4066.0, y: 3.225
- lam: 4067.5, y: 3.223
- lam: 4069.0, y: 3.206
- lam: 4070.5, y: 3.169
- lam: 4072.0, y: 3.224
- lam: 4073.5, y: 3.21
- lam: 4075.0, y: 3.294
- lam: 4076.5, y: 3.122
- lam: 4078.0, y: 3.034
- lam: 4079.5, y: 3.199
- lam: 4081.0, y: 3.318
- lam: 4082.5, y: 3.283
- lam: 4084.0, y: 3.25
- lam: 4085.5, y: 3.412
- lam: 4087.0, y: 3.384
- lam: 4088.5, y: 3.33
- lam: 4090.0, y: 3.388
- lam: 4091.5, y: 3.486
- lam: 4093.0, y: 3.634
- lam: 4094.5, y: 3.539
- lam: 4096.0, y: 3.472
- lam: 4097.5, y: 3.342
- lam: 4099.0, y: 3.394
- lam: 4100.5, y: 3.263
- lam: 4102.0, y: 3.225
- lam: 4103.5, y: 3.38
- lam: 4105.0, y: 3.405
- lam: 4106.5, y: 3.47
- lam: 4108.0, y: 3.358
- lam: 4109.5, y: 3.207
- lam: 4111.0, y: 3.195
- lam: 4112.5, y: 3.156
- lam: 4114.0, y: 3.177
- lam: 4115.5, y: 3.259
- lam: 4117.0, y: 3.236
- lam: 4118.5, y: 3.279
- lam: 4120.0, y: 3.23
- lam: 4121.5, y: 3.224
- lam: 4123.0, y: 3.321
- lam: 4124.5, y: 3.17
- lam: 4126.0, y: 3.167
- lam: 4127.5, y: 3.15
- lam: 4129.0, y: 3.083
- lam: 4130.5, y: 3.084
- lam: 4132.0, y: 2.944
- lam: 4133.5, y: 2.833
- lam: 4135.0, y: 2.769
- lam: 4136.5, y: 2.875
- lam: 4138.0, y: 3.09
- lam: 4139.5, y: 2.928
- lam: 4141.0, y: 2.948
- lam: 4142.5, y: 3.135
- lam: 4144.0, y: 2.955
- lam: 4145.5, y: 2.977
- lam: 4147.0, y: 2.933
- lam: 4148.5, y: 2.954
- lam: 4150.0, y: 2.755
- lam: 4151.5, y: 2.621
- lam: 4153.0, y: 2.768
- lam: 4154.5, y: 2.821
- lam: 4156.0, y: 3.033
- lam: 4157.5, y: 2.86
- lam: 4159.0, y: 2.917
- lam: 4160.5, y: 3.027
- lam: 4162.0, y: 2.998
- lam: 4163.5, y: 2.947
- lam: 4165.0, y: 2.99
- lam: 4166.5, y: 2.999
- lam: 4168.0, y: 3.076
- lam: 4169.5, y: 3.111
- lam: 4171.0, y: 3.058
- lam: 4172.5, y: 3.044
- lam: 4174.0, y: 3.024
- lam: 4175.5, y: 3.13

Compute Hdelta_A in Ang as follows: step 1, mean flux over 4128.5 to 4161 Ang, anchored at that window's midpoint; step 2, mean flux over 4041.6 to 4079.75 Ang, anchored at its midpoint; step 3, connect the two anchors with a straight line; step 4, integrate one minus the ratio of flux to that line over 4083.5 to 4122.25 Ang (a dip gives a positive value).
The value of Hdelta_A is -4.3 Ang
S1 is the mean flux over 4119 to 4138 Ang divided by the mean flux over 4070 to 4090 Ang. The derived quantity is 0.9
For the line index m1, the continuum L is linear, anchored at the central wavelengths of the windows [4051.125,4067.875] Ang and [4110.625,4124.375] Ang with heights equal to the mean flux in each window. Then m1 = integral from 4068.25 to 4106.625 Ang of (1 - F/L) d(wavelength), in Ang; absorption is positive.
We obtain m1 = -2.1 Ang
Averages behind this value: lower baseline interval 3.08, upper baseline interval 3.23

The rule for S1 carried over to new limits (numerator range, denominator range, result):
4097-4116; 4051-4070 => 1.07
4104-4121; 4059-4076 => 1.03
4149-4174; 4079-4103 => 0.87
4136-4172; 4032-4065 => 0.98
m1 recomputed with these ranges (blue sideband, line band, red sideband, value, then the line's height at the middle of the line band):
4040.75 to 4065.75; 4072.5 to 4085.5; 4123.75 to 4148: -0.90 Ang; 3.02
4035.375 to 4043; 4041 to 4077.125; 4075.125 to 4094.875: 0.79 Ang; 3.15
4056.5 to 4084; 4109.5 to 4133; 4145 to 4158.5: -1.63 Ang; 2.97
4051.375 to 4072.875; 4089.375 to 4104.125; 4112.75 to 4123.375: -1.04 Ang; 3.19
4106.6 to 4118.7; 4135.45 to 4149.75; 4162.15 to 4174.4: 0.75 Ang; 3.13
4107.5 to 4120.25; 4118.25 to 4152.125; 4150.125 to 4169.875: 0.83 Ang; 3.09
